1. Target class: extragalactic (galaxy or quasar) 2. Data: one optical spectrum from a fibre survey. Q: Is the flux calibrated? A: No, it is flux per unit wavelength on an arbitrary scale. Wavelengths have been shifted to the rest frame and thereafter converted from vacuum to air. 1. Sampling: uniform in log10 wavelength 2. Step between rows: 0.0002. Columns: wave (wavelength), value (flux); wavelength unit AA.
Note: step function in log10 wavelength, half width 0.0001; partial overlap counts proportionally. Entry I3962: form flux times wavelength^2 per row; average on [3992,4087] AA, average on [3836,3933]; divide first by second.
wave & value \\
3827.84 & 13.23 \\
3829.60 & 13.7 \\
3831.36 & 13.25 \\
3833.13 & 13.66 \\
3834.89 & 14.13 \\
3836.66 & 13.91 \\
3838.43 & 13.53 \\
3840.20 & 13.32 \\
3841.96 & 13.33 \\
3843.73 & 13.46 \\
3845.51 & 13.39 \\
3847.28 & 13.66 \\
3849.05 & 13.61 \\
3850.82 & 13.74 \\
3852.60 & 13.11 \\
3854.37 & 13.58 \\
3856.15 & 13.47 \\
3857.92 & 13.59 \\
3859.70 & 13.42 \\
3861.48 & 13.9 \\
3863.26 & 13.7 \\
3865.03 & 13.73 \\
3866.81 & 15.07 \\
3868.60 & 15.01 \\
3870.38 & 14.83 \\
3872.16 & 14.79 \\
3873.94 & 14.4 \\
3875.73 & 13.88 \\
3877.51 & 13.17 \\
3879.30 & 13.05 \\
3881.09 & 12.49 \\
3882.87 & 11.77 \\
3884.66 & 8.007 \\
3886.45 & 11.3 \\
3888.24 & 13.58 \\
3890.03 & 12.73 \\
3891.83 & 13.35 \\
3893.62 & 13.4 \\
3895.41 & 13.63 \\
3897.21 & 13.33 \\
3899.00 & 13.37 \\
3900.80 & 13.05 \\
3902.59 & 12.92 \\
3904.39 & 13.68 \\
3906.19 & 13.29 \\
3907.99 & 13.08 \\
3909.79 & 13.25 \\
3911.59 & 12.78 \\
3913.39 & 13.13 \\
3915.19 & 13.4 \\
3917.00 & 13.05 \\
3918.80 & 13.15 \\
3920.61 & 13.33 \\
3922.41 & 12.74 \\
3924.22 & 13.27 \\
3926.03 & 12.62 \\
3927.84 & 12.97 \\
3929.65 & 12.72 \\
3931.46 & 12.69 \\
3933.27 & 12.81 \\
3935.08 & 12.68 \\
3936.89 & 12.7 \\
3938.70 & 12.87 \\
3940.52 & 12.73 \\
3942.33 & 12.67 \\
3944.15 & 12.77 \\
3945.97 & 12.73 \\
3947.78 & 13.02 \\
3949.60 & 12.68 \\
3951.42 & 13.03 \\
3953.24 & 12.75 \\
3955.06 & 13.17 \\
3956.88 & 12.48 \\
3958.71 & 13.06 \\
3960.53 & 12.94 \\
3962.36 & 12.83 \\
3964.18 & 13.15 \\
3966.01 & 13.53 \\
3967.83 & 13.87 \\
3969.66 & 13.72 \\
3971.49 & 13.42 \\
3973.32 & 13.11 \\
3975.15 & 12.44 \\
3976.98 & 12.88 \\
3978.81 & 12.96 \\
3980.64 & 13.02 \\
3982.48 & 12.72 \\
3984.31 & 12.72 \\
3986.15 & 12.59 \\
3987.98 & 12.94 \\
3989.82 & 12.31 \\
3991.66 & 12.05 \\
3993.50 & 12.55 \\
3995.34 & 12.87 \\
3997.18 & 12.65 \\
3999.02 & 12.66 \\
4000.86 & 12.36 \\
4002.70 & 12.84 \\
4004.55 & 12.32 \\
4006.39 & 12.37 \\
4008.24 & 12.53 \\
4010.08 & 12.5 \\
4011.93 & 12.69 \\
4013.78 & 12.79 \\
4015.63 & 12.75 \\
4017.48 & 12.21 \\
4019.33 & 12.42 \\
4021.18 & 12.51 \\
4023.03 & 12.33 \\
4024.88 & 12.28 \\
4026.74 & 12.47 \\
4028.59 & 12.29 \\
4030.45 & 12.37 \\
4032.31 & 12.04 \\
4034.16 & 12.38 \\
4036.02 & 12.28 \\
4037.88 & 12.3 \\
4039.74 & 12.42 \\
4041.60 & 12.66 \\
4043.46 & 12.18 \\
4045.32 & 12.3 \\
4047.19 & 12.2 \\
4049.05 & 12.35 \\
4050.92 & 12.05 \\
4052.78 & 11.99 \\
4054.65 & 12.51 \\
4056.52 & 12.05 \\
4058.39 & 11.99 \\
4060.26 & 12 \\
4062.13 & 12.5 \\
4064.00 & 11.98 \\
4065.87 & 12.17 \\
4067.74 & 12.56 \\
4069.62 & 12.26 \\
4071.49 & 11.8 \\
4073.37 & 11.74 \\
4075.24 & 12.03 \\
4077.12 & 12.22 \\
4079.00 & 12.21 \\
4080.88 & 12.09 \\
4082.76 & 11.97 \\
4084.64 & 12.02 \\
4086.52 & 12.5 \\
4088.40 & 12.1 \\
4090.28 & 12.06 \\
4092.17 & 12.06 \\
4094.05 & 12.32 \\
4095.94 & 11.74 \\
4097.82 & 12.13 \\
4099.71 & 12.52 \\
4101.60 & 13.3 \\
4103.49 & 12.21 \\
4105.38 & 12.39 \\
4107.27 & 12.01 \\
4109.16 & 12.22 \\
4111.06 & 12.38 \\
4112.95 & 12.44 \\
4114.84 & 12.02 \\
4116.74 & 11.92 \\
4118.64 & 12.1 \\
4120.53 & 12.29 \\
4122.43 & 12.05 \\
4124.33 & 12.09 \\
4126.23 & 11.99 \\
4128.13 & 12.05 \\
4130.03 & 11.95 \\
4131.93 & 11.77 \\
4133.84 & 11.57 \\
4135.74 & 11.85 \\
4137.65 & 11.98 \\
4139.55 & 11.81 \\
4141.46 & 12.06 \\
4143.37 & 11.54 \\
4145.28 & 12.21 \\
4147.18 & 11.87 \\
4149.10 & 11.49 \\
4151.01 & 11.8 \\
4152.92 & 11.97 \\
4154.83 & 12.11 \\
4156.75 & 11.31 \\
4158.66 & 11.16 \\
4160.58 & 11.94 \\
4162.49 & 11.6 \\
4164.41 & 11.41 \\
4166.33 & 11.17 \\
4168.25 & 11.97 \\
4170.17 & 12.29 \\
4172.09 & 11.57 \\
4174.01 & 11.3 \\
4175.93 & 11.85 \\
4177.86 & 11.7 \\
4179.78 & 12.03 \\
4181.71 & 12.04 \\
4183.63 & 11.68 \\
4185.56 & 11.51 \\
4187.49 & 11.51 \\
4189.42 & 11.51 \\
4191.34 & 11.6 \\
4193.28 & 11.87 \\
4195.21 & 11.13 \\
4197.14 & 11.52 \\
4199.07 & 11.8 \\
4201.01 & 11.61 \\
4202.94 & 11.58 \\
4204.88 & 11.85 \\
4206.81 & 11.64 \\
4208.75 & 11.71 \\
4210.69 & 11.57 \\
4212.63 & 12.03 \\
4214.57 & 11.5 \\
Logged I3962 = 1.0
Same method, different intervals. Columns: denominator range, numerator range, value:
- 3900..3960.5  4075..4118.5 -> 1.02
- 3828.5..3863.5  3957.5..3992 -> 1.02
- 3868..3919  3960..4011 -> 1.02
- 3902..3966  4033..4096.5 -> 1.00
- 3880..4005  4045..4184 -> 1.02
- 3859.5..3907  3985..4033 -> 1.00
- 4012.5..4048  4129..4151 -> 1.01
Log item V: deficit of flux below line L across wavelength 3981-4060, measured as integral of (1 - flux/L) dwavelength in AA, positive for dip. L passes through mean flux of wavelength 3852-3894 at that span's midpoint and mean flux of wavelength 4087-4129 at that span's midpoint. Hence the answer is 1.2 AA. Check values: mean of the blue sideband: 13.3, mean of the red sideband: 12.2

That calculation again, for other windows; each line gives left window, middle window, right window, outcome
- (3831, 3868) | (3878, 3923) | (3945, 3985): 1.8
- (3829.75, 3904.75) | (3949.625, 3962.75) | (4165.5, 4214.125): 0.0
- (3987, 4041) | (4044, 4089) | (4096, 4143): 0.5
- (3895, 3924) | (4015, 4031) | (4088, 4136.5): 0.3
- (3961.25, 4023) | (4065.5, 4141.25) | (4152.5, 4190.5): -0.2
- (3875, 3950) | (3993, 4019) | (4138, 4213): -0.3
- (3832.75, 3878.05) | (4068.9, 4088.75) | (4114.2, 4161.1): 0.3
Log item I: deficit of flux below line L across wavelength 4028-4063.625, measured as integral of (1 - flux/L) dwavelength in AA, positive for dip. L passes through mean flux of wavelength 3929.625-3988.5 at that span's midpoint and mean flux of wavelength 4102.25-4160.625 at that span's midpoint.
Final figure 0.5 AA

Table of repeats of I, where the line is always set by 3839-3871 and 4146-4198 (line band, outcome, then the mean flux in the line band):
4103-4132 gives -0.2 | 12.1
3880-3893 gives 1.5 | 11.9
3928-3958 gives 0.9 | 12.8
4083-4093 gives 0.1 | 12.1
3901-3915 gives 0.3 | 13.2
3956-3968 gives 0.0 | 13.1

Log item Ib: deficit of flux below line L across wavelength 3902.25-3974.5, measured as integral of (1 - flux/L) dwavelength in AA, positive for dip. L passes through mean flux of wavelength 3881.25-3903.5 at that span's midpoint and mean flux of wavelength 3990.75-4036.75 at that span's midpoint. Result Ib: -2.9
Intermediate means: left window 12.5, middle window 13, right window 12.5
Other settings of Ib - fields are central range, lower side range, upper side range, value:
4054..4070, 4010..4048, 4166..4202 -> 0.0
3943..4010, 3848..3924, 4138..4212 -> -0.2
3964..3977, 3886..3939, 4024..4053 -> -0.6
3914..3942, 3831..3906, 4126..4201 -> 0.3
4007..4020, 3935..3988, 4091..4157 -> 0.1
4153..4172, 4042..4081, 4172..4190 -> 0.1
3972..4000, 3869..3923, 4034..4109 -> -0.2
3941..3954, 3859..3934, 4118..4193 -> 0.1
